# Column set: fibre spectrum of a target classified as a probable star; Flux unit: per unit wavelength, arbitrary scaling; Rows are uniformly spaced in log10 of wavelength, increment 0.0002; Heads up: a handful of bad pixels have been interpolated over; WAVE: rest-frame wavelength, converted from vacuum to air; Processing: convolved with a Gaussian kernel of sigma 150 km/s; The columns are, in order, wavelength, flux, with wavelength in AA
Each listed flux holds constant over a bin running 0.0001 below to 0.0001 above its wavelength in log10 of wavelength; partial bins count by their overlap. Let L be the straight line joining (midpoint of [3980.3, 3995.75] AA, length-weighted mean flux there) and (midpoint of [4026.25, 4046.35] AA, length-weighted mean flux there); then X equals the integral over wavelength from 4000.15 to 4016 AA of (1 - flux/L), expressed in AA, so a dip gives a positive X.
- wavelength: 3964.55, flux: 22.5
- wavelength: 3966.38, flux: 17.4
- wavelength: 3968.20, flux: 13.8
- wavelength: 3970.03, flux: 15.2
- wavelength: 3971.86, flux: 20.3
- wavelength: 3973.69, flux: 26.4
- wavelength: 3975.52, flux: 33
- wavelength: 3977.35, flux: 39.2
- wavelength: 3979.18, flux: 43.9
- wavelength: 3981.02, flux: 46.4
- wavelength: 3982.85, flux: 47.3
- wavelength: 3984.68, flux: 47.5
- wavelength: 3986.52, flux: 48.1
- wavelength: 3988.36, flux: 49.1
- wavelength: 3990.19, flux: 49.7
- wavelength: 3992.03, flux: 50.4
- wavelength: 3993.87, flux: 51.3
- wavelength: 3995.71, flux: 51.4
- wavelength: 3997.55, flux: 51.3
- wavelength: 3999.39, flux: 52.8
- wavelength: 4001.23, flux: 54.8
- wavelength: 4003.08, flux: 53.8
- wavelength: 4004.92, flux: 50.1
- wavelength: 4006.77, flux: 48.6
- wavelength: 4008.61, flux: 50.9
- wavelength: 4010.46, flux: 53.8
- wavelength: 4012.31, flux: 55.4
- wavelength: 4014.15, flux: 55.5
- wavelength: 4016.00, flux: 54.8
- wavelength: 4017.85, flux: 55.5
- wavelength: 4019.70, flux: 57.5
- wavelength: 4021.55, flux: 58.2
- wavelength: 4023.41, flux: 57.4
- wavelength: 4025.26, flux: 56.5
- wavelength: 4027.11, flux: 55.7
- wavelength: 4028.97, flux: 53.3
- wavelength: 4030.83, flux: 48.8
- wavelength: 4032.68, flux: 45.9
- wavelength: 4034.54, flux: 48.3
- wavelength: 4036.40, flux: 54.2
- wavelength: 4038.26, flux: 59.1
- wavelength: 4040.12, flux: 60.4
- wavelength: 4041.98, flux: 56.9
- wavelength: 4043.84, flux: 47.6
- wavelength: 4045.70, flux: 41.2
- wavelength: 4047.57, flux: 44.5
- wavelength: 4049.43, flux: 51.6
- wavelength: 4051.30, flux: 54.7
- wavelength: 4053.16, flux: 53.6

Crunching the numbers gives -0.9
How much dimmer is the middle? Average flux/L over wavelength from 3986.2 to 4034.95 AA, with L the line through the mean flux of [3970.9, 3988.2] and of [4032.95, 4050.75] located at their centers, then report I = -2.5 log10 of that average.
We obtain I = -0.16 mag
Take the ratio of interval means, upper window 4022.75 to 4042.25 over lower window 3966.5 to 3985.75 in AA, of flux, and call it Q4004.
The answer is 1.65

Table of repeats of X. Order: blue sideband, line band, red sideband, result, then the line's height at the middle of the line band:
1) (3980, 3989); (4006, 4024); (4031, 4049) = -2.0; 49.4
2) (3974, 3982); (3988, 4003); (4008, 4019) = -1.5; 46.9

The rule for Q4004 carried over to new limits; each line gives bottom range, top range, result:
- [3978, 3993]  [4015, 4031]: 1.17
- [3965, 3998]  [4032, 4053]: 1.33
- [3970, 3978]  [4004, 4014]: 1.88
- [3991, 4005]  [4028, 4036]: 0.95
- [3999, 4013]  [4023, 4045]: 1.02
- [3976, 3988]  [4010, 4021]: 1.23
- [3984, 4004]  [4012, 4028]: 1.11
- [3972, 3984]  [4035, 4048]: 1.36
